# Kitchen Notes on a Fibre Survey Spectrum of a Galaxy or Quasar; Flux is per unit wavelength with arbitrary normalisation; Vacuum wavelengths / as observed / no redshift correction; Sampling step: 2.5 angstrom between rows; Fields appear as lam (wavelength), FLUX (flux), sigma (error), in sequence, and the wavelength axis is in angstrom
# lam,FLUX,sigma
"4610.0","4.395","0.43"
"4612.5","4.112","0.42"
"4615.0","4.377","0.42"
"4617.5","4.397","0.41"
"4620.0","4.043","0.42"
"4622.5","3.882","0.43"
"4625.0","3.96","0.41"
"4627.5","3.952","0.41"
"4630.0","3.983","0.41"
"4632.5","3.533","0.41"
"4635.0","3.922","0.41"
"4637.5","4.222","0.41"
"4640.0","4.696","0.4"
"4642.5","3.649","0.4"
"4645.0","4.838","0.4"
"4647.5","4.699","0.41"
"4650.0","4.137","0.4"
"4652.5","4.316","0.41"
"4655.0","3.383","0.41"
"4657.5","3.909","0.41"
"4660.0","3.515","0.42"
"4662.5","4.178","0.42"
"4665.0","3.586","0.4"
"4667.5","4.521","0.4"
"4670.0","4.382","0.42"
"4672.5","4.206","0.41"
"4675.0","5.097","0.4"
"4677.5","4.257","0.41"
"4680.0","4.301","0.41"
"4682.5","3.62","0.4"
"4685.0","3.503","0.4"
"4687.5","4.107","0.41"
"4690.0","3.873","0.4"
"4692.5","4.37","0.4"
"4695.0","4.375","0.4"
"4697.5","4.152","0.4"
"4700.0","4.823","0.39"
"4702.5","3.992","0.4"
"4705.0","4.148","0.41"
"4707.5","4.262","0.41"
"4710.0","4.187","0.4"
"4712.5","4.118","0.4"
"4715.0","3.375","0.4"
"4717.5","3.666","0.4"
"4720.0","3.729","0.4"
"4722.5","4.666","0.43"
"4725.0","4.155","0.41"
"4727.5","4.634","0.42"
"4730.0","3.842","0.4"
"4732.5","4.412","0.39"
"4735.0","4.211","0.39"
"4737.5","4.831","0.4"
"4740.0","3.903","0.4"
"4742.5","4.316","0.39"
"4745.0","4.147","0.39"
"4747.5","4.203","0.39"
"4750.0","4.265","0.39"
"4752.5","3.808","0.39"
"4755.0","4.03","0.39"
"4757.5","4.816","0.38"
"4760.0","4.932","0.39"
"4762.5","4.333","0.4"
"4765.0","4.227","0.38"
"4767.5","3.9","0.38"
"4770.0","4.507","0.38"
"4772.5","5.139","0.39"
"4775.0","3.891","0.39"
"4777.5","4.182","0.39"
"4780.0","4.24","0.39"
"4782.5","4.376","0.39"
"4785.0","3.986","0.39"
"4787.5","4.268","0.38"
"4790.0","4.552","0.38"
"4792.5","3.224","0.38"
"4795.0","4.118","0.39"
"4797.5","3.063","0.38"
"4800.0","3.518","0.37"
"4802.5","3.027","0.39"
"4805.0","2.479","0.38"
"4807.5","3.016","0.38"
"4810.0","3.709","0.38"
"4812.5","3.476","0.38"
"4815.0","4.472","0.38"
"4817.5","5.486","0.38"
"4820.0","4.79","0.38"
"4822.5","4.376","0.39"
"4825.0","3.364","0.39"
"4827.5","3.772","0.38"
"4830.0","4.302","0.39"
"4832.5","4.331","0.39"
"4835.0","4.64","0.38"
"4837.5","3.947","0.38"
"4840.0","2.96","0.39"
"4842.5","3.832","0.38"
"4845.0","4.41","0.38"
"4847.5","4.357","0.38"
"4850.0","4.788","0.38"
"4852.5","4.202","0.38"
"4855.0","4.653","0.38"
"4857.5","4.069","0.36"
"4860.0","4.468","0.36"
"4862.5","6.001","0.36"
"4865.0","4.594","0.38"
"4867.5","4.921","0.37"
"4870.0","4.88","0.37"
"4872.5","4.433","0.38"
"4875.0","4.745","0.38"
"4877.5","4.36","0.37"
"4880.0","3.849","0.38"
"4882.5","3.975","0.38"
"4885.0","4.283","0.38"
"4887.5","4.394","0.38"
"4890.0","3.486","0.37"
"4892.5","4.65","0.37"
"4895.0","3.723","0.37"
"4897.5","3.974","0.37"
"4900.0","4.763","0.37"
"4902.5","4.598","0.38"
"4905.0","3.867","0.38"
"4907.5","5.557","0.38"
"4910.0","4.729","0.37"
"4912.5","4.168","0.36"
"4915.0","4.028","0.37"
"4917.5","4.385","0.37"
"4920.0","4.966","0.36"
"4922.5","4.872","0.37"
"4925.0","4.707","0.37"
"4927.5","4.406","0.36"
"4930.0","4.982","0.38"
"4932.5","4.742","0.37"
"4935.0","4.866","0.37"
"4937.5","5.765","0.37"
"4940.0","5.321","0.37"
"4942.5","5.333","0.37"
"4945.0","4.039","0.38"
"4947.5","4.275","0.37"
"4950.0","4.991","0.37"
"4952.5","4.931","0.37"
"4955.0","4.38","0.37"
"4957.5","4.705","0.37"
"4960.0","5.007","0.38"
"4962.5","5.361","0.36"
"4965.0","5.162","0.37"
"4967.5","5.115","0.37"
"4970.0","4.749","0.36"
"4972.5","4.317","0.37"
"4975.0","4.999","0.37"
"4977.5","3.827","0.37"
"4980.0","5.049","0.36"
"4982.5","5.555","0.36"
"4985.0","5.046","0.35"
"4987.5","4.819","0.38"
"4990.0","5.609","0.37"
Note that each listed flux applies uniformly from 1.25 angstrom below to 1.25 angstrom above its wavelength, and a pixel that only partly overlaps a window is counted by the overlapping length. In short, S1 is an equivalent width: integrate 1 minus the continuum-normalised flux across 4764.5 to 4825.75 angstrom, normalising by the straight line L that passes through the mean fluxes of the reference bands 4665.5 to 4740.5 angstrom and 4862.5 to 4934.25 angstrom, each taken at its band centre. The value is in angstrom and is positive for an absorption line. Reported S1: 5.0 angstrom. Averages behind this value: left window 4.19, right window 4.5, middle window 3.98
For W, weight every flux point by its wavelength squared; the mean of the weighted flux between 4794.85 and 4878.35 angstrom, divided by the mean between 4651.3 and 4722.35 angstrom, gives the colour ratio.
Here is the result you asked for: 1.09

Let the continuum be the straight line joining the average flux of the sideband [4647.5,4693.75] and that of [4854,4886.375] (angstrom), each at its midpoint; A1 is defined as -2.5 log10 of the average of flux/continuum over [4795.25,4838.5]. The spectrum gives 0.15 mag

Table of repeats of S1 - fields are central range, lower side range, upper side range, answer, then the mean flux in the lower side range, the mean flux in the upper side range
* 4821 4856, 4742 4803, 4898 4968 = 2.1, 4.13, 4.77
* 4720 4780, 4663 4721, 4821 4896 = -1.8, 4.12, 4.3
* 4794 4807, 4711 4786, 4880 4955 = 3.4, 4.23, 4.56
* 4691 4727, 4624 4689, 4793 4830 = -1.5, 4.09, 3.77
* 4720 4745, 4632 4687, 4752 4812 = -1.6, 4.12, 3.97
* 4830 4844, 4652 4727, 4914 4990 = 1.6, 4.1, 4.84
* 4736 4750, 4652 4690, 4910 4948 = -0.1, 4.05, 4.73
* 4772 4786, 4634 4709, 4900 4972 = 0.5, 4.17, 4.78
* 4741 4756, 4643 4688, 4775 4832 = -0.5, 4.13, 3.91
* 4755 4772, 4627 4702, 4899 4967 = -0.3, 4.14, 4.78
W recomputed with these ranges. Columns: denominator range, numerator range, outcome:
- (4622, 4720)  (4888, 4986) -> 1.28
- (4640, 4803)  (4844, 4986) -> 1.21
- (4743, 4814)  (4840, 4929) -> 1.17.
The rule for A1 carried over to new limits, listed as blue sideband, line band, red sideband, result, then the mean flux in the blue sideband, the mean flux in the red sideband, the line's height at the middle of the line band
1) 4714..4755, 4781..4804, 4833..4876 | 0.137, 4.14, 4.46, 4.29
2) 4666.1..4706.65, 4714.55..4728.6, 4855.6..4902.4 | 0.052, 4.23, 4.43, 4.27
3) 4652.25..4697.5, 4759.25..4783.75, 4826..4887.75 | -0.033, 4.08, 4.36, 4.23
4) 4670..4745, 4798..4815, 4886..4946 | 0.310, 4.18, 4.6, 4.38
